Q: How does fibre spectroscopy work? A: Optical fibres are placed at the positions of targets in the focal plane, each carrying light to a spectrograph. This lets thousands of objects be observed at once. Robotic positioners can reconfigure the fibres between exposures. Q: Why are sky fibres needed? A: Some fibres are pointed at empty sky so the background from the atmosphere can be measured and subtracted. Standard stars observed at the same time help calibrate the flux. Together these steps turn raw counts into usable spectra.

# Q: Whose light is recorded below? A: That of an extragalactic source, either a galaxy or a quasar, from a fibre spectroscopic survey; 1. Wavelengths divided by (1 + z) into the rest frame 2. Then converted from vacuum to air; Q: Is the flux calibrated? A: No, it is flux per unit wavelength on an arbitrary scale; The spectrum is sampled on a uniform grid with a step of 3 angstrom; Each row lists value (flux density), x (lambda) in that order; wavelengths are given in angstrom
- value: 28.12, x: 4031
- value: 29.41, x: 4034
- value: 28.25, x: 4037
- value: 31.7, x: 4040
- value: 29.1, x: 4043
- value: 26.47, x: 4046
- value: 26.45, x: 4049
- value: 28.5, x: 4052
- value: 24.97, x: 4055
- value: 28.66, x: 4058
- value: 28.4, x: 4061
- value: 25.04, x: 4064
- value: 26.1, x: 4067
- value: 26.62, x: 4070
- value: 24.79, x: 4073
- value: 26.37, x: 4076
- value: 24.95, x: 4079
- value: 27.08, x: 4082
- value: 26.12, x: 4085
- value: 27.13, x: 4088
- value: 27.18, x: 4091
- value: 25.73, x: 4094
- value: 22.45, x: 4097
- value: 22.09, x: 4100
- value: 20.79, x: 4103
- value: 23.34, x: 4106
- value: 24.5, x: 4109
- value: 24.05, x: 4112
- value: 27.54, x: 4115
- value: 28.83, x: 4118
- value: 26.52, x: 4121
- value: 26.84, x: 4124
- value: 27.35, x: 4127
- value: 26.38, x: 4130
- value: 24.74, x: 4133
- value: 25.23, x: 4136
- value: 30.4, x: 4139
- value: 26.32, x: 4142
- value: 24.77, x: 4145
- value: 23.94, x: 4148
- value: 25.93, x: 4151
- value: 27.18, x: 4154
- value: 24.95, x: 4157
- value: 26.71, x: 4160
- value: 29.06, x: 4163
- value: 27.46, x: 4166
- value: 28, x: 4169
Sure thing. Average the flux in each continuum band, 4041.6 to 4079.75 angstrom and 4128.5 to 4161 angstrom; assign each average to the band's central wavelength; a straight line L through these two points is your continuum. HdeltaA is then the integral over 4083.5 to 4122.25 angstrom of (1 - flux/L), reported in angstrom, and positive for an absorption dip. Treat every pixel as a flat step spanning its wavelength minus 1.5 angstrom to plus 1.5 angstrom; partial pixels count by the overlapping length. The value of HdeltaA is 1.86 angstrom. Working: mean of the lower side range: 26.7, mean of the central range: 25.1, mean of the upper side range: 26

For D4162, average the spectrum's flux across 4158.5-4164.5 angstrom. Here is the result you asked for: 27.9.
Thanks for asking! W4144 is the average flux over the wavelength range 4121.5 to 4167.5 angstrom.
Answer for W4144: 26.5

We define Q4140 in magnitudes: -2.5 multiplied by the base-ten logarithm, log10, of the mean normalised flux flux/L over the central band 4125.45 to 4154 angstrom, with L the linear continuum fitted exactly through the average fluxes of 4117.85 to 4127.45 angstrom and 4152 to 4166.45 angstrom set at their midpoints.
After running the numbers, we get 0.04 mag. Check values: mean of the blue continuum 27.2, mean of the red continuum 27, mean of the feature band 26.2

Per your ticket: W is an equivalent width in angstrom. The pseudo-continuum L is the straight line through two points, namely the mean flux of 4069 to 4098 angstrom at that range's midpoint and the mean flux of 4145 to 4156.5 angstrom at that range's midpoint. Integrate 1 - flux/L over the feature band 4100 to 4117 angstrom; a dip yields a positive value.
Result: 1.1 angstrom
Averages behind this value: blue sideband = 25.9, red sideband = 25.5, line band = 24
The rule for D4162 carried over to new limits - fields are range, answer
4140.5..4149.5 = 25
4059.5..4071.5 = 26.5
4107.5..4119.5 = 26.2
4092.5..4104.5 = 22.8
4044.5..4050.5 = 26.5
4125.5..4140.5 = 26.8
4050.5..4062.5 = 27.6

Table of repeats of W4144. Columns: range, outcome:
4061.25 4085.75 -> 26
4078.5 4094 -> 26.5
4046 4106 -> 25.7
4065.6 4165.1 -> 25.8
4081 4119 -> 25.1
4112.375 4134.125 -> 26.8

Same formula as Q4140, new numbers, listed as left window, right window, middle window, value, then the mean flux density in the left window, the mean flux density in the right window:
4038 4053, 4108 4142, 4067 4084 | 0.07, 28.4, 26.6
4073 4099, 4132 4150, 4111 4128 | -0.04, 25.7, 25.9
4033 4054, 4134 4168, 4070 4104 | 0.11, 28.4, 26.5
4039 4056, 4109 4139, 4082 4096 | 0.03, 27.8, 26.5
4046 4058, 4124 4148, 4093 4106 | 0.17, 26.9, 26.3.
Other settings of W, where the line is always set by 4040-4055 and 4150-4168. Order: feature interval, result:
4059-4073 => 0.6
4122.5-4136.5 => 0.5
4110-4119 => 0.2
